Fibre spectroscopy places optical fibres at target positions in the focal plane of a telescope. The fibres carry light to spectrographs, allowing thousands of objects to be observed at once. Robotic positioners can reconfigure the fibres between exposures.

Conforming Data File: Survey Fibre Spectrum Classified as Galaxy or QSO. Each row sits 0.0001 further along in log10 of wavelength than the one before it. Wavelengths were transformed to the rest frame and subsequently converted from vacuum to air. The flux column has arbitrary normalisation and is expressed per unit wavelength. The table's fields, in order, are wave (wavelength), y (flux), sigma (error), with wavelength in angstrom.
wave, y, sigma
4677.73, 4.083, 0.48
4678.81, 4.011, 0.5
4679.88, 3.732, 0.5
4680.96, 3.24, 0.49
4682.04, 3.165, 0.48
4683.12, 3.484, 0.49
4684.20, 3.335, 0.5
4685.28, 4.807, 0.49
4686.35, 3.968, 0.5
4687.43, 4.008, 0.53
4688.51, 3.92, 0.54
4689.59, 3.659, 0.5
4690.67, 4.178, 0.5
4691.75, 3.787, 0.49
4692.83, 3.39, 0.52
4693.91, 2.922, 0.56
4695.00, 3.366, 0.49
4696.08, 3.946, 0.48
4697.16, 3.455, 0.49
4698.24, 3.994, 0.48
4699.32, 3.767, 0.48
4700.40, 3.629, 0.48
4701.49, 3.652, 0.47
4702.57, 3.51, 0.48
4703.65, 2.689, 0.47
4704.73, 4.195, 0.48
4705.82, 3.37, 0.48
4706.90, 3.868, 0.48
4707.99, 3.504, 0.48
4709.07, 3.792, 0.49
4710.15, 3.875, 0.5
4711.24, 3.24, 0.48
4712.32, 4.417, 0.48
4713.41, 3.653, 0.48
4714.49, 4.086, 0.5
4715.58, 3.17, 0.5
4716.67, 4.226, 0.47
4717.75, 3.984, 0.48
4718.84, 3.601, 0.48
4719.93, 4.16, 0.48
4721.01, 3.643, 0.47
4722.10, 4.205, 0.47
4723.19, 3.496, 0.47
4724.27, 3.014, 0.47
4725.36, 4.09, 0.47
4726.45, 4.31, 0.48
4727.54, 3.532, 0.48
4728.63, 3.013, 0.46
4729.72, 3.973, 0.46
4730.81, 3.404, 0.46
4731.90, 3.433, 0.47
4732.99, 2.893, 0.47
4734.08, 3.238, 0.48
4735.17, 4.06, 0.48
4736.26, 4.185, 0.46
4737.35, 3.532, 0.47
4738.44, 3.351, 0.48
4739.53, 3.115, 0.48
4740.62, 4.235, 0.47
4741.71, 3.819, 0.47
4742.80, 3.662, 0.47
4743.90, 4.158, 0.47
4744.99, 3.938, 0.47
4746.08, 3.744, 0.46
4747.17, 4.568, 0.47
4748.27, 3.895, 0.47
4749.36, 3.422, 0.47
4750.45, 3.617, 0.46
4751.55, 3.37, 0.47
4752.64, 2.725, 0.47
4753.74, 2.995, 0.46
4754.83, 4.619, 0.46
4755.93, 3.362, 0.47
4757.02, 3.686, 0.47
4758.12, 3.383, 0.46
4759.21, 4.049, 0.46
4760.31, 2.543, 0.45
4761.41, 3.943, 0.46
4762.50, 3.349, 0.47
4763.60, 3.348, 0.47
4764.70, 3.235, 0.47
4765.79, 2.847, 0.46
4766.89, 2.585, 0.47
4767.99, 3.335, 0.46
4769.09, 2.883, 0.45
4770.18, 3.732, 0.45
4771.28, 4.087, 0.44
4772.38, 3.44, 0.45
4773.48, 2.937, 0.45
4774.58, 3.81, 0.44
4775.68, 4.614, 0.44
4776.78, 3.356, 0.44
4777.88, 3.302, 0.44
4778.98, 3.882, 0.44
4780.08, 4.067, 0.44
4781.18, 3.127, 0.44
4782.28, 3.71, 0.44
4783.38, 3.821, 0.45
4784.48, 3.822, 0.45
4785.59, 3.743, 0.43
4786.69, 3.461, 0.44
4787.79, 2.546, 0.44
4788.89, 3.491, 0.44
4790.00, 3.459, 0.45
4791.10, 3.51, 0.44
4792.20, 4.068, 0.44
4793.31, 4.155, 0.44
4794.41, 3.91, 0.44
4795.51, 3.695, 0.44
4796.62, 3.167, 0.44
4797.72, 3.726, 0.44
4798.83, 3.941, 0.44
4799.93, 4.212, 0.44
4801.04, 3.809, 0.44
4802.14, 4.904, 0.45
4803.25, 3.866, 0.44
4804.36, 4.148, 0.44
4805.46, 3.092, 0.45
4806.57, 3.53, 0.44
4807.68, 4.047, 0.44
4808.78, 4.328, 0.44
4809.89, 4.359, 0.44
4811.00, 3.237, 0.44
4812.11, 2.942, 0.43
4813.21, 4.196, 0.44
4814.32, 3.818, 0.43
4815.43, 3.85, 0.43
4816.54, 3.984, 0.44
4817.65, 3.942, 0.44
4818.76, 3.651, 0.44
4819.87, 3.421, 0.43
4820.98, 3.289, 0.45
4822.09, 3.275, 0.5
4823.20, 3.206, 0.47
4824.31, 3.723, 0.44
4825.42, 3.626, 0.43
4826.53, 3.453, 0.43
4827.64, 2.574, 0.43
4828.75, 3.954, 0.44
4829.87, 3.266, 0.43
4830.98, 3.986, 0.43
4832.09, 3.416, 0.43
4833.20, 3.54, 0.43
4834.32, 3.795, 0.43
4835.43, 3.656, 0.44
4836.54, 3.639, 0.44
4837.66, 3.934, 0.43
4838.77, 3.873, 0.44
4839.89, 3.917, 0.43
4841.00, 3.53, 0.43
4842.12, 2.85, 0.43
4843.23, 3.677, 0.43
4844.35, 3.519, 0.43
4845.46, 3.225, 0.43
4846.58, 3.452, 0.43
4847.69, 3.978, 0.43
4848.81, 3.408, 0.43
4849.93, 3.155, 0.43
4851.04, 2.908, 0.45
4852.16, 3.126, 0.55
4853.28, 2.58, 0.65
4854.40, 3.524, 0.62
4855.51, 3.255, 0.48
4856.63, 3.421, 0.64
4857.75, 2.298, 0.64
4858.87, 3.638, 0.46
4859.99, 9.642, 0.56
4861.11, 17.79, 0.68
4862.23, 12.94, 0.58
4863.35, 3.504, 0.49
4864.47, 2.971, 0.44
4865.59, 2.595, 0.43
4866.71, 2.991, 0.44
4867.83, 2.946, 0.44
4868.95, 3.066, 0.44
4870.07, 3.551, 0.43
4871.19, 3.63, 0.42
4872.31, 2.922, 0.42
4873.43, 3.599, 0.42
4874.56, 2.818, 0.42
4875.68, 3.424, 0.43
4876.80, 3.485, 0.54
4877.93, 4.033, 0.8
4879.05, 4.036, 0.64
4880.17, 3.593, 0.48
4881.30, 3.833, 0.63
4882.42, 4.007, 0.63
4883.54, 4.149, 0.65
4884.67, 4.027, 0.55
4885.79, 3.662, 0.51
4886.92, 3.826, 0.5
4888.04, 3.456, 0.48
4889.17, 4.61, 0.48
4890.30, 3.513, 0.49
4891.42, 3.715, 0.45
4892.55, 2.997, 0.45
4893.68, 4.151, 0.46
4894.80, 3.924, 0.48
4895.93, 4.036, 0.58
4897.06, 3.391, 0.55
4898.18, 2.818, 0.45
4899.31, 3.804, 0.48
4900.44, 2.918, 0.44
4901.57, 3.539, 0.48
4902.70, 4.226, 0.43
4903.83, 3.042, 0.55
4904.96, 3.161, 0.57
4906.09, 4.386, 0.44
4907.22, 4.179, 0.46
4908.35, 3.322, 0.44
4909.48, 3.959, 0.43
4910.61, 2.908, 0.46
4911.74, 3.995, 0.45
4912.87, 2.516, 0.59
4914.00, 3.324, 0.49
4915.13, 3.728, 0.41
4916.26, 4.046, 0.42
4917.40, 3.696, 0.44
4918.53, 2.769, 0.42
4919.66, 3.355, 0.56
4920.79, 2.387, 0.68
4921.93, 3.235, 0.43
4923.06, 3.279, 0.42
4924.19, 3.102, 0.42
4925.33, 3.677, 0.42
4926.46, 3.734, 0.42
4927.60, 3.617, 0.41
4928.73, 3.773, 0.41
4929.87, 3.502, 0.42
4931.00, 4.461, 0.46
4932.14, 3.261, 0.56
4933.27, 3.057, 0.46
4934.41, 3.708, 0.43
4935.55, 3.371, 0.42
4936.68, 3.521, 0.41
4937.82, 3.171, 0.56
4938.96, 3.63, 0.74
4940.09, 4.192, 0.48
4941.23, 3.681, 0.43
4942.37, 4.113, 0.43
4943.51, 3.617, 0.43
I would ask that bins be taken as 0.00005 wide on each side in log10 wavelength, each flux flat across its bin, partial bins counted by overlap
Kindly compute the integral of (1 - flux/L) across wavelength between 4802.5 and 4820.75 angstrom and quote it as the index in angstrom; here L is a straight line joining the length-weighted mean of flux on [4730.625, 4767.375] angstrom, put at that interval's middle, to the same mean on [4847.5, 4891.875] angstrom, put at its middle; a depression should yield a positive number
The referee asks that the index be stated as 0.5 angstrom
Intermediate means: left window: 3.54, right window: 4.19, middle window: 3.78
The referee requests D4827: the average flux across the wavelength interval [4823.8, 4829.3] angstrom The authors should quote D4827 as 3.47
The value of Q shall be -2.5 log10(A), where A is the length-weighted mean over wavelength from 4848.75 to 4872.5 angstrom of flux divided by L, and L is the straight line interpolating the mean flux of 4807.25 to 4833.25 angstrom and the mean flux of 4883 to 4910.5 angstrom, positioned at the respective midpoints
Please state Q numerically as -0.25 mag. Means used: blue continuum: 3.63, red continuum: 3.69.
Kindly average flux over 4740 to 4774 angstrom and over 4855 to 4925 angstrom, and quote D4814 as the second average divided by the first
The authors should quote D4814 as 1.12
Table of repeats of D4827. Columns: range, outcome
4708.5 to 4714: 3.8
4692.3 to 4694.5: 3.15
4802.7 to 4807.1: 3.66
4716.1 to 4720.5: 3.99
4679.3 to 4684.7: 3.4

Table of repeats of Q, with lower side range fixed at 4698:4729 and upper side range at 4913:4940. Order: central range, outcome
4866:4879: 0.06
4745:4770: 0.07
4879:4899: -0.08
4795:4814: -0.07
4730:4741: 0.04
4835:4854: 0.04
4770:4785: -0.02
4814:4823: -0.01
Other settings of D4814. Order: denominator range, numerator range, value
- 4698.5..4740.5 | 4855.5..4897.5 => 1.18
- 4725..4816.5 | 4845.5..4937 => 1.05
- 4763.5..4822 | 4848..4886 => 1.17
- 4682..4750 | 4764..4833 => 0.98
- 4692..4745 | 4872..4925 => 0.97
